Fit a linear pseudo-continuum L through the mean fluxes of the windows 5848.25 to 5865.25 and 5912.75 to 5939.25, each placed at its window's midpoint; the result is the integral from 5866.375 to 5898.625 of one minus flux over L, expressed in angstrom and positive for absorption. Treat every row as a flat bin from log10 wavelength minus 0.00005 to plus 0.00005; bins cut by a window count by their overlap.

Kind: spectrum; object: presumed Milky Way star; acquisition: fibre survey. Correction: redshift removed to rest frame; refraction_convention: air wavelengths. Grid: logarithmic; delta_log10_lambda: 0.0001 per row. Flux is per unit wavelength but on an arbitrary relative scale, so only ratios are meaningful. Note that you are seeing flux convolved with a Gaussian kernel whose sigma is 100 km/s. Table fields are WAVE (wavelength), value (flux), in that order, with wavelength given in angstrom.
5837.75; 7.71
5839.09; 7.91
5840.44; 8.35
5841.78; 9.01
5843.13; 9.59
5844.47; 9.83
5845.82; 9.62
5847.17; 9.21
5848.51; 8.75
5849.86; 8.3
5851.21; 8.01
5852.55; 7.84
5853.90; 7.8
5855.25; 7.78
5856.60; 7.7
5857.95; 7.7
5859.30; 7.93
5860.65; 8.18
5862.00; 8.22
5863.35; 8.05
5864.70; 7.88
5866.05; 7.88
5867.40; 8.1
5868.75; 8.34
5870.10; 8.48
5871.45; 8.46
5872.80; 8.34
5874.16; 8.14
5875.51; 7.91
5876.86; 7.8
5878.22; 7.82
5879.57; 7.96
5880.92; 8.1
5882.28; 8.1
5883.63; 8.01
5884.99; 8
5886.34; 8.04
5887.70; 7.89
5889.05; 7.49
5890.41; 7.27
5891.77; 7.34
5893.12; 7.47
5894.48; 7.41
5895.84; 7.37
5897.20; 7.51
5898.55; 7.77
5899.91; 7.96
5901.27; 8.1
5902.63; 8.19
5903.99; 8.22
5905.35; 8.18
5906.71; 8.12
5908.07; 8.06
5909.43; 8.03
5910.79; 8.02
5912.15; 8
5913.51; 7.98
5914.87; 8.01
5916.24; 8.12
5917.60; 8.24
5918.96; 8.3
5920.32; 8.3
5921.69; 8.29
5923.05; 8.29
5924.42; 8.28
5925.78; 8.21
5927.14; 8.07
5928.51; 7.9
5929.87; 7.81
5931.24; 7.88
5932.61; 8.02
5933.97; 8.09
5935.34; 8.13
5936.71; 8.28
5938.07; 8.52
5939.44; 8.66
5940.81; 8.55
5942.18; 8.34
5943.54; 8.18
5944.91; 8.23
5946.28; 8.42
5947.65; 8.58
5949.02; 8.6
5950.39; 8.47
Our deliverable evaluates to 0.7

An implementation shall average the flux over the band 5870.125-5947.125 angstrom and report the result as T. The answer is 8.04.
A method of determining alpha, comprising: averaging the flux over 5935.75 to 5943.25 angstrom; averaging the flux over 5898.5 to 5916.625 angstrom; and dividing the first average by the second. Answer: 1.05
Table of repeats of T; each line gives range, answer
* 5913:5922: 8.17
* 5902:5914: 8.09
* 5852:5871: 8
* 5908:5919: 8.08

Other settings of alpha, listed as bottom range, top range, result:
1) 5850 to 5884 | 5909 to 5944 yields 1.02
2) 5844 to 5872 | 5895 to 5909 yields 0.96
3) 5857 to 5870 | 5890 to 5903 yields 0.95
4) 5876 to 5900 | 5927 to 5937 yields 1.03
